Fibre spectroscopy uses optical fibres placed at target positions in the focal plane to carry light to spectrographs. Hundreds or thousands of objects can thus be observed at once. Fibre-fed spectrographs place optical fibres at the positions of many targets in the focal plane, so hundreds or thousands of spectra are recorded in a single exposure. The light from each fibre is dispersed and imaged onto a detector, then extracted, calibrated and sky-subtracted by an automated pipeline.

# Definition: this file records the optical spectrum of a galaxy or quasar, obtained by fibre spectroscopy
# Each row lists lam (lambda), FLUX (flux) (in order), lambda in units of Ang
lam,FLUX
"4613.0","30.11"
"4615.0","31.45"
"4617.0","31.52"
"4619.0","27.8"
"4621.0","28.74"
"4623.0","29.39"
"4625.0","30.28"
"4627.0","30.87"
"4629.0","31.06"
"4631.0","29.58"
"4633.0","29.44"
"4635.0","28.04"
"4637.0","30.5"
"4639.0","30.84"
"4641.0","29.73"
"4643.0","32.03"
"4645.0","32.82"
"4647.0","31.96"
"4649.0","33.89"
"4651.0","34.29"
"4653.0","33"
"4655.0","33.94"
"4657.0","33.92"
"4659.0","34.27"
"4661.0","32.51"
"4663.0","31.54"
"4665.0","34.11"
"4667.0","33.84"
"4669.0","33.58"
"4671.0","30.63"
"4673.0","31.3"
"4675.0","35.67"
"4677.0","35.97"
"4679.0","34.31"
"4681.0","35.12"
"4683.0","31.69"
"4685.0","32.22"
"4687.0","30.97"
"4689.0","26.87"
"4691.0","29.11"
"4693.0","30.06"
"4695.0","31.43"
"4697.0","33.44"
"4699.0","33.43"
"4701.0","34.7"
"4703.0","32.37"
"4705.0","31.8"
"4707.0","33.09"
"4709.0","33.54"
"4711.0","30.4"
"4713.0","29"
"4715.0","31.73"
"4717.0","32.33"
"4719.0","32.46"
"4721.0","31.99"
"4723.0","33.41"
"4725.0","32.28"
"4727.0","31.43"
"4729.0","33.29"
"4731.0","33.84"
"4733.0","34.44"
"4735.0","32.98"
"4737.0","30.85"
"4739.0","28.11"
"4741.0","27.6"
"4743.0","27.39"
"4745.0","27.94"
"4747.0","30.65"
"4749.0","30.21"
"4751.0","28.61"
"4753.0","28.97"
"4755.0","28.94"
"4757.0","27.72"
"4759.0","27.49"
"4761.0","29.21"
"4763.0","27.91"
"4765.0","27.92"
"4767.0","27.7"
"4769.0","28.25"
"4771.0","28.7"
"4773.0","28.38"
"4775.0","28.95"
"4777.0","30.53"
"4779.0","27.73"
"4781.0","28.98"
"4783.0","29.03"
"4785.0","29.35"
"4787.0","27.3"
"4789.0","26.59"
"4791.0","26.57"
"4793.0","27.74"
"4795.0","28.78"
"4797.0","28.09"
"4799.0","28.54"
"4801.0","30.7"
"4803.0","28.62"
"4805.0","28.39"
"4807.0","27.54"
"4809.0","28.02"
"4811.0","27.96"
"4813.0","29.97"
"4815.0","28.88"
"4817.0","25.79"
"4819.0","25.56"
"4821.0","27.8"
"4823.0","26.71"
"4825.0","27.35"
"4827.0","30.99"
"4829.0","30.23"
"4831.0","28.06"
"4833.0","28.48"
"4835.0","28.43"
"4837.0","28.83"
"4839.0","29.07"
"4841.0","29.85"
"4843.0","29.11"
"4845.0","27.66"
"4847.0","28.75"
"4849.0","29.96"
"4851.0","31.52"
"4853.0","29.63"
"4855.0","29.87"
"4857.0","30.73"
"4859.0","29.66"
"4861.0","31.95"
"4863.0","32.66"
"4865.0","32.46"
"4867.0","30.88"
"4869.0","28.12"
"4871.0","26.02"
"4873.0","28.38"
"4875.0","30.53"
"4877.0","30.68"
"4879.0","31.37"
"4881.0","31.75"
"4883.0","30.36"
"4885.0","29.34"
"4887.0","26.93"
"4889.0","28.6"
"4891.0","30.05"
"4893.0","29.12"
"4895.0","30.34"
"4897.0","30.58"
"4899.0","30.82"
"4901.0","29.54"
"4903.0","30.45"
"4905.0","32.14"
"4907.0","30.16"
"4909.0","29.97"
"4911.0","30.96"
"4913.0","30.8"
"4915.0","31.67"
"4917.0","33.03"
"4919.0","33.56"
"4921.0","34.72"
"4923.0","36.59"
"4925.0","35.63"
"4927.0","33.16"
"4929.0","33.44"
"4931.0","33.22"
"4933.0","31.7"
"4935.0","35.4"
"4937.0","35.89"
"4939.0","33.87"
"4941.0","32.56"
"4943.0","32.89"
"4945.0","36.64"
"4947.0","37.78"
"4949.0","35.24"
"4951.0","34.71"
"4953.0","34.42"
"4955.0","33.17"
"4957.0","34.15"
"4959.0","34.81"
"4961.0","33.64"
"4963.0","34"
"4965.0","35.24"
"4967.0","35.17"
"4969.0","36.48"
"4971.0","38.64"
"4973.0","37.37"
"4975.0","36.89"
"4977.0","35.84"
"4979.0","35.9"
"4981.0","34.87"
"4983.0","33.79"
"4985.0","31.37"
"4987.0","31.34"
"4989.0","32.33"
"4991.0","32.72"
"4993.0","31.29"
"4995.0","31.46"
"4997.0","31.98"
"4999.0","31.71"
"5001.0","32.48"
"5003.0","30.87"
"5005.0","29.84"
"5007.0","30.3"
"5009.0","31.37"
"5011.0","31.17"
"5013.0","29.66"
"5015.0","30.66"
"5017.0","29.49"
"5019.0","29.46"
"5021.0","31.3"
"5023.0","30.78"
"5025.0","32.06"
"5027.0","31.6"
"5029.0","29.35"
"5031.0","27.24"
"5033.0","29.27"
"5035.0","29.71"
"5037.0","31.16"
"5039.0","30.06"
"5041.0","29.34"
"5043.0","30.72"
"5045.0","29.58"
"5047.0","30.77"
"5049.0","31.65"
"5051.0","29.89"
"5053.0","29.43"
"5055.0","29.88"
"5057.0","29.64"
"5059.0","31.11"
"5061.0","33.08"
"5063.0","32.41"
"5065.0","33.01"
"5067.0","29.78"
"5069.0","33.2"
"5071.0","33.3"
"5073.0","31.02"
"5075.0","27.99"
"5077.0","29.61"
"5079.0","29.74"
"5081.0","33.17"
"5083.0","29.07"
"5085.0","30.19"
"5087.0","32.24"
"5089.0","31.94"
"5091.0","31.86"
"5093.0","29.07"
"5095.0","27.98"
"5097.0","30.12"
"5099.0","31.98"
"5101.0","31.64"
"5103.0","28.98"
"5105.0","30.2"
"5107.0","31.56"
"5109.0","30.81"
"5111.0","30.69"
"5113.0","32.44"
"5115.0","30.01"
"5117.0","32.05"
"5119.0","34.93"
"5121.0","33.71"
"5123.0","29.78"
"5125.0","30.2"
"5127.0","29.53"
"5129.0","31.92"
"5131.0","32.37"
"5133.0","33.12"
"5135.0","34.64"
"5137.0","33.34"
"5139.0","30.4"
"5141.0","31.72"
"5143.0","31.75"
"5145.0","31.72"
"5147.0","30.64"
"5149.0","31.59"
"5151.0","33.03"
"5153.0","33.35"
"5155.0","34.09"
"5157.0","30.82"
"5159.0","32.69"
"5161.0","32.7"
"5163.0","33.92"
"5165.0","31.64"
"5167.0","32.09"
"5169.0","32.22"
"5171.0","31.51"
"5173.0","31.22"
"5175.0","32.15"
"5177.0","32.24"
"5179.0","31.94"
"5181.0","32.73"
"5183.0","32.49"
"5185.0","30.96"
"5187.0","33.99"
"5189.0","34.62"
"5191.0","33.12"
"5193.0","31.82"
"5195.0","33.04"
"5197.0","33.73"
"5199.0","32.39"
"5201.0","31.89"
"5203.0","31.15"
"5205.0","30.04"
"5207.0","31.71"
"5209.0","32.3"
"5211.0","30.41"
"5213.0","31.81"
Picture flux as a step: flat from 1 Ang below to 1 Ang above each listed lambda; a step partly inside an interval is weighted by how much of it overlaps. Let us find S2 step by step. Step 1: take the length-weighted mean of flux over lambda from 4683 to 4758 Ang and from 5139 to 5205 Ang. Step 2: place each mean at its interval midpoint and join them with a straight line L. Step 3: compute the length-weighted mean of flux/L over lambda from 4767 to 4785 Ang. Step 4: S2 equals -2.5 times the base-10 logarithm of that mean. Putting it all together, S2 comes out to 0.088 mag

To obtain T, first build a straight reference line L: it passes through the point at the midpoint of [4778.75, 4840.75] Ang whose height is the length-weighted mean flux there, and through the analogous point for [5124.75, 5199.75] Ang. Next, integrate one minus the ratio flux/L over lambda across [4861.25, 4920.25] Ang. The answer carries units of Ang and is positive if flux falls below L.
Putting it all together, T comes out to -2.4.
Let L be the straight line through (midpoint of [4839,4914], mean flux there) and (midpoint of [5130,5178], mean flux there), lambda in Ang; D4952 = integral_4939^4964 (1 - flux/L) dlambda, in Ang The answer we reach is -3.1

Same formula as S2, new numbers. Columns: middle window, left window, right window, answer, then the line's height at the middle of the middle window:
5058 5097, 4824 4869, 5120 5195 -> 0.020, 31.6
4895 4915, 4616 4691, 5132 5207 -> 0.049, 32.1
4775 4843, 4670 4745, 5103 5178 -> 0.126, 31.9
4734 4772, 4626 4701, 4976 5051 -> 0.111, 31.9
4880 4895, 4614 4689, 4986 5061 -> 0.057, 31.1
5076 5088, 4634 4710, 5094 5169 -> 0.040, 31.8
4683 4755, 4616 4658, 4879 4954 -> 0.010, 31.5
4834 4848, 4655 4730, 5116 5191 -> 0.127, 32.4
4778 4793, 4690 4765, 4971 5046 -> 0.115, 31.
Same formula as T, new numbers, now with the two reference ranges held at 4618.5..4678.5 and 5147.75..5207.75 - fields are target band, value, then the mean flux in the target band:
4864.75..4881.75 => 1.17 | 29.9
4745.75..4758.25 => 1.12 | 29.1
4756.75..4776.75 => 2.30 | 28.3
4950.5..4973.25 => -2.06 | 35.1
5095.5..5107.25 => 0.62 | 30.6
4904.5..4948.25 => -1.80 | 33.5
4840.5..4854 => 1.09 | 29.5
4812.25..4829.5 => 2.15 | 28.1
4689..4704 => 0.10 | 31.7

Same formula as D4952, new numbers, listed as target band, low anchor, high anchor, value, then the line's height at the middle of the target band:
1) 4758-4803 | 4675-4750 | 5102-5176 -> 4.78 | 31.8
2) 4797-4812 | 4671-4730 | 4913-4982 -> 2.15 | 33.3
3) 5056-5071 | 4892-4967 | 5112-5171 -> 0.31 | 32.5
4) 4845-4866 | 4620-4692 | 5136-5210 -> 0.95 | 32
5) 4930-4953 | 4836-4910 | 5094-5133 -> -3.22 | 30.3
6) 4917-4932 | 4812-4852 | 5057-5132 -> -2.40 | 29.5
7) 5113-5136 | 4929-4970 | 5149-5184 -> 0.53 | 32.8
